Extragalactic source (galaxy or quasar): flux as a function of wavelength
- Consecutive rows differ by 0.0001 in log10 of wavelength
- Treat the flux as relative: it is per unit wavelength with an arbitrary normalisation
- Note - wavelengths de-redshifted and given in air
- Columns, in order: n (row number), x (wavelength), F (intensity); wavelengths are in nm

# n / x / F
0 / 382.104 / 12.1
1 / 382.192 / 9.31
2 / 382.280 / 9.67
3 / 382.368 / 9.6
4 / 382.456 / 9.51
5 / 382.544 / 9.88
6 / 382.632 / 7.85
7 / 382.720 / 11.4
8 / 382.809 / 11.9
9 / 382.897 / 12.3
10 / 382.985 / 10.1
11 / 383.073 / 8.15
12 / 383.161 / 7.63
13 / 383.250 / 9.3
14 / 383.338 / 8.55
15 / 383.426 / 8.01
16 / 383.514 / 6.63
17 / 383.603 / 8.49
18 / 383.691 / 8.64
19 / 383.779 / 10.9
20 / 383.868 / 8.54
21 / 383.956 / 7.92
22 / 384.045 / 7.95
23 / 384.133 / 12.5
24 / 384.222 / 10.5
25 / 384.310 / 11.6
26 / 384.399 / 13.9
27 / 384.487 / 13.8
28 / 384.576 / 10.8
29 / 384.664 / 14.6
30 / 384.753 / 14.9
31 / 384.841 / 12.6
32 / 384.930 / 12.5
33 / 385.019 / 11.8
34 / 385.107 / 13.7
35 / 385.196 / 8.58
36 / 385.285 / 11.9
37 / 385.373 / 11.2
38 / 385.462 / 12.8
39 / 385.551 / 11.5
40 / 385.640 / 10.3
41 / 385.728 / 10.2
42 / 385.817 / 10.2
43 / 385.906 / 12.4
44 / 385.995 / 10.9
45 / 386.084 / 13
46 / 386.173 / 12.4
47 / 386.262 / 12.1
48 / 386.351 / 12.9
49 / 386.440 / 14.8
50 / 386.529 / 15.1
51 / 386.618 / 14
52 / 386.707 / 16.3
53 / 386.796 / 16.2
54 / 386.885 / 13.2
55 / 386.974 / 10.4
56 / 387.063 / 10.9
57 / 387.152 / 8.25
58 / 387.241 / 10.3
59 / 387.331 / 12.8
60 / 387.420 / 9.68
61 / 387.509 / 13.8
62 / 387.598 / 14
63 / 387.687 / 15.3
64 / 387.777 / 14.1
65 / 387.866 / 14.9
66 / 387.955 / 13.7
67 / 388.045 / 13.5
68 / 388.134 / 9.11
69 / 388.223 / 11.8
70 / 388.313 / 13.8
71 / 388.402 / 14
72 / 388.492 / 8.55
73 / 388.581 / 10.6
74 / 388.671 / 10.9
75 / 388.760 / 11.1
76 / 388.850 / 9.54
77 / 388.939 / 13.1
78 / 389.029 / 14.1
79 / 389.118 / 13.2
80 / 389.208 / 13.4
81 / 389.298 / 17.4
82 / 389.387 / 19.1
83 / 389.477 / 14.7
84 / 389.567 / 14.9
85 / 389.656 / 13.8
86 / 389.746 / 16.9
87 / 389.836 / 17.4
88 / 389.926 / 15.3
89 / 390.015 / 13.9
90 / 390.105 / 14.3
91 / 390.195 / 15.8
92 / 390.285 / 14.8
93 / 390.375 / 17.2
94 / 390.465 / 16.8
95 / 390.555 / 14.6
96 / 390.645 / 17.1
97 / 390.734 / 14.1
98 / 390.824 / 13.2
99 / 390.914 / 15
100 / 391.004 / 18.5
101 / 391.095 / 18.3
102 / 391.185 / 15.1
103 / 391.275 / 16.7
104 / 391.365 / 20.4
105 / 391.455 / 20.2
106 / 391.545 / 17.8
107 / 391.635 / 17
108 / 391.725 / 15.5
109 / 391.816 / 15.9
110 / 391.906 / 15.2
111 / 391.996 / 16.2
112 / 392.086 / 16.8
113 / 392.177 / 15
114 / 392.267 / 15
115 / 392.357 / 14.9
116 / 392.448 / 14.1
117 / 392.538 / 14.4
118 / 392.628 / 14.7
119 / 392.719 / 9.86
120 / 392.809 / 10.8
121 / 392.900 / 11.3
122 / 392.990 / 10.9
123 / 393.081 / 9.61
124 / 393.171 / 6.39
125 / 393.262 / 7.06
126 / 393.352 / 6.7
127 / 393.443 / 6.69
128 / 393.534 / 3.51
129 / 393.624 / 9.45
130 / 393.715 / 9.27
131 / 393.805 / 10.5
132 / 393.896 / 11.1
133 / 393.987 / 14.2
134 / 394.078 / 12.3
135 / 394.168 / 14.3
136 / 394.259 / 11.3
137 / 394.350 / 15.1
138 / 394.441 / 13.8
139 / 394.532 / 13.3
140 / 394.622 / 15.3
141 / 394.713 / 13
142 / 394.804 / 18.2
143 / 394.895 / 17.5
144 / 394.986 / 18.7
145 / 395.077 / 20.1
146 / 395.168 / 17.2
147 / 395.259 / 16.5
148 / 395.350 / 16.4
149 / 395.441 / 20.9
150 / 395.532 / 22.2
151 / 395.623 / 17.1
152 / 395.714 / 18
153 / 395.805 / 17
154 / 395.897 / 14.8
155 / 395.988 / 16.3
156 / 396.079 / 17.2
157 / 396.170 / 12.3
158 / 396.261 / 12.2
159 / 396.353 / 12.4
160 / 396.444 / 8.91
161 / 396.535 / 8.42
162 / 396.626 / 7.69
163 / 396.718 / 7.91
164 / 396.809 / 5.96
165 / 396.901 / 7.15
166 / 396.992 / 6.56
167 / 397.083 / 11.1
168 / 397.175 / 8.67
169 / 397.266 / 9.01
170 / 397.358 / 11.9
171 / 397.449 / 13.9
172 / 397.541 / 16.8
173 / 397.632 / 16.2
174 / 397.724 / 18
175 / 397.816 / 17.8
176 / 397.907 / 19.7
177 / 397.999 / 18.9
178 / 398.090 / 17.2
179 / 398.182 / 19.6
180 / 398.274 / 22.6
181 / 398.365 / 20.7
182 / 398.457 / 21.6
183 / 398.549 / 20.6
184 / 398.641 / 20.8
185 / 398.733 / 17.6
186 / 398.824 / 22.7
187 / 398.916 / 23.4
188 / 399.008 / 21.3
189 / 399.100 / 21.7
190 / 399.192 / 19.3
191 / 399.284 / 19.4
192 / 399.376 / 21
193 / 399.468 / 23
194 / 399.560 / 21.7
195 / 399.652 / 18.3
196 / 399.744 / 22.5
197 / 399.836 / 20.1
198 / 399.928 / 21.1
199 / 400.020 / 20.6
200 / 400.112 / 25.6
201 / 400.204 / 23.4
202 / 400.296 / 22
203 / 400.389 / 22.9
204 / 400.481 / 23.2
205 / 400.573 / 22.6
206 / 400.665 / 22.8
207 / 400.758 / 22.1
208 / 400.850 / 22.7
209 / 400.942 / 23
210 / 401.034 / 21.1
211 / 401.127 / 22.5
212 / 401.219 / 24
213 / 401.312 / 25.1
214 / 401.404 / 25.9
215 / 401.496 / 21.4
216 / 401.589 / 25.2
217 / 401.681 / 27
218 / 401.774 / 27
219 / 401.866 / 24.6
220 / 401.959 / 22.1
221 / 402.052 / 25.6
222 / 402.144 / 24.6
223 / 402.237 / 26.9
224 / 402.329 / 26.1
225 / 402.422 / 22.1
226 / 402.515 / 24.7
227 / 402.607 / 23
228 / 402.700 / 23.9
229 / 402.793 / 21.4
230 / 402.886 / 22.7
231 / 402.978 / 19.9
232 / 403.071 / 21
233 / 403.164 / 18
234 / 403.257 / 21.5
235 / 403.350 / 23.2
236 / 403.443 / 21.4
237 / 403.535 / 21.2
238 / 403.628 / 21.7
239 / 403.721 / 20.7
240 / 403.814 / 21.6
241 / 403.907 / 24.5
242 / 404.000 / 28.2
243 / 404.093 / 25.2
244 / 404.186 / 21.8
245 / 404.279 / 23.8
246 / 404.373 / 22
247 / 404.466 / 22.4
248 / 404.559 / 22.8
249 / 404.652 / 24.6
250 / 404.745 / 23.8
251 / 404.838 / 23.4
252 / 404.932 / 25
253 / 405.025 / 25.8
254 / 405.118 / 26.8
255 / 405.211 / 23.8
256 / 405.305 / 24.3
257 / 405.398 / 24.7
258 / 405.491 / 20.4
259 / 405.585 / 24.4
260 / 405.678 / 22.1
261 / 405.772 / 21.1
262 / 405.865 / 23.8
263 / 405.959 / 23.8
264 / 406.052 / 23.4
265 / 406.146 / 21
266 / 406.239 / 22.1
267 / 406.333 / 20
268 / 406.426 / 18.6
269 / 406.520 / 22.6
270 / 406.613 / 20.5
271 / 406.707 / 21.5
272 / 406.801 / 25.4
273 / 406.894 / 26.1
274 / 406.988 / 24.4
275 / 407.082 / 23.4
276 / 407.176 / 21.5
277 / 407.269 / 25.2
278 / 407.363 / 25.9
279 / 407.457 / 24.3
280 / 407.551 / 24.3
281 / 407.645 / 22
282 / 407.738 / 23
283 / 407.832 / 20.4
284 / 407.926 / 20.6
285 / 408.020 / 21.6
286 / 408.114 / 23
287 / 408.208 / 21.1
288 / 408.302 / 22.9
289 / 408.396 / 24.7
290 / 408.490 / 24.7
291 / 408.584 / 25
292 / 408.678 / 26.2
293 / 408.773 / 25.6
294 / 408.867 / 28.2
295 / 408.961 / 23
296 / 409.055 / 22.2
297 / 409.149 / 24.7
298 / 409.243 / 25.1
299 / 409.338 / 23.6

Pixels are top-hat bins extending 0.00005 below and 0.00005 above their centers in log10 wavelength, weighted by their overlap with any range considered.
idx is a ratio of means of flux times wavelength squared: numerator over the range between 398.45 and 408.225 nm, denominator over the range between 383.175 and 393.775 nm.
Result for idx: 1.92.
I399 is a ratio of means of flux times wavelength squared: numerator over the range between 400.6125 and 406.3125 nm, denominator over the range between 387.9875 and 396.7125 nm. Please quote 1.76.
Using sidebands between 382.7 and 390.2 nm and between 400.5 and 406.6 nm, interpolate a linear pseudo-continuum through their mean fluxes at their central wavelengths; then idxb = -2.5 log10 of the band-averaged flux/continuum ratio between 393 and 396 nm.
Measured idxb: 0.27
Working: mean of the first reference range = 12.2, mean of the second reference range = 23.2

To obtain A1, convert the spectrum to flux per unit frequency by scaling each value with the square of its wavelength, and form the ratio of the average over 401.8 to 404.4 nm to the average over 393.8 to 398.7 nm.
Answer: 1.6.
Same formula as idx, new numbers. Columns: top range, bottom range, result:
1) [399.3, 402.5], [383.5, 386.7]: 2.15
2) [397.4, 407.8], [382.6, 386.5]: 2.23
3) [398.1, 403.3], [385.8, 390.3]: 1.80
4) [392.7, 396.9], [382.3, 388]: 1.17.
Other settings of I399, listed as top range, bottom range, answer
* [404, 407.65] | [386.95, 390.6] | 1.89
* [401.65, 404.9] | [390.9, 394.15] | 1.86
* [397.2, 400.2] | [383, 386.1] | 1.95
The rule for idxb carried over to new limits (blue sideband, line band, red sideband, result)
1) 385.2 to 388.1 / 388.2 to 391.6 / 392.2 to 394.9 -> -0.226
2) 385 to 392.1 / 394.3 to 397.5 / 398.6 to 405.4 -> 0.329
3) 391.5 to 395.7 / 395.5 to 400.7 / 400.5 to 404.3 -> 0.085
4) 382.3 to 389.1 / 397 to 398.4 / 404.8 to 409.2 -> 0.153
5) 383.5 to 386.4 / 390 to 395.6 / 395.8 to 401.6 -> 0.061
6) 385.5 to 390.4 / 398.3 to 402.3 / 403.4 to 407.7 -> -0.120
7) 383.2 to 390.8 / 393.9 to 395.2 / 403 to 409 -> 0.113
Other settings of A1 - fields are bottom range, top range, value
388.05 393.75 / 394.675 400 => 1.26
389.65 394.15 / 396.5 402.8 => 1.51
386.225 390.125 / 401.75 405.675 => 1.89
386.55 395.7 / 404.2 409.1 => 1.80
